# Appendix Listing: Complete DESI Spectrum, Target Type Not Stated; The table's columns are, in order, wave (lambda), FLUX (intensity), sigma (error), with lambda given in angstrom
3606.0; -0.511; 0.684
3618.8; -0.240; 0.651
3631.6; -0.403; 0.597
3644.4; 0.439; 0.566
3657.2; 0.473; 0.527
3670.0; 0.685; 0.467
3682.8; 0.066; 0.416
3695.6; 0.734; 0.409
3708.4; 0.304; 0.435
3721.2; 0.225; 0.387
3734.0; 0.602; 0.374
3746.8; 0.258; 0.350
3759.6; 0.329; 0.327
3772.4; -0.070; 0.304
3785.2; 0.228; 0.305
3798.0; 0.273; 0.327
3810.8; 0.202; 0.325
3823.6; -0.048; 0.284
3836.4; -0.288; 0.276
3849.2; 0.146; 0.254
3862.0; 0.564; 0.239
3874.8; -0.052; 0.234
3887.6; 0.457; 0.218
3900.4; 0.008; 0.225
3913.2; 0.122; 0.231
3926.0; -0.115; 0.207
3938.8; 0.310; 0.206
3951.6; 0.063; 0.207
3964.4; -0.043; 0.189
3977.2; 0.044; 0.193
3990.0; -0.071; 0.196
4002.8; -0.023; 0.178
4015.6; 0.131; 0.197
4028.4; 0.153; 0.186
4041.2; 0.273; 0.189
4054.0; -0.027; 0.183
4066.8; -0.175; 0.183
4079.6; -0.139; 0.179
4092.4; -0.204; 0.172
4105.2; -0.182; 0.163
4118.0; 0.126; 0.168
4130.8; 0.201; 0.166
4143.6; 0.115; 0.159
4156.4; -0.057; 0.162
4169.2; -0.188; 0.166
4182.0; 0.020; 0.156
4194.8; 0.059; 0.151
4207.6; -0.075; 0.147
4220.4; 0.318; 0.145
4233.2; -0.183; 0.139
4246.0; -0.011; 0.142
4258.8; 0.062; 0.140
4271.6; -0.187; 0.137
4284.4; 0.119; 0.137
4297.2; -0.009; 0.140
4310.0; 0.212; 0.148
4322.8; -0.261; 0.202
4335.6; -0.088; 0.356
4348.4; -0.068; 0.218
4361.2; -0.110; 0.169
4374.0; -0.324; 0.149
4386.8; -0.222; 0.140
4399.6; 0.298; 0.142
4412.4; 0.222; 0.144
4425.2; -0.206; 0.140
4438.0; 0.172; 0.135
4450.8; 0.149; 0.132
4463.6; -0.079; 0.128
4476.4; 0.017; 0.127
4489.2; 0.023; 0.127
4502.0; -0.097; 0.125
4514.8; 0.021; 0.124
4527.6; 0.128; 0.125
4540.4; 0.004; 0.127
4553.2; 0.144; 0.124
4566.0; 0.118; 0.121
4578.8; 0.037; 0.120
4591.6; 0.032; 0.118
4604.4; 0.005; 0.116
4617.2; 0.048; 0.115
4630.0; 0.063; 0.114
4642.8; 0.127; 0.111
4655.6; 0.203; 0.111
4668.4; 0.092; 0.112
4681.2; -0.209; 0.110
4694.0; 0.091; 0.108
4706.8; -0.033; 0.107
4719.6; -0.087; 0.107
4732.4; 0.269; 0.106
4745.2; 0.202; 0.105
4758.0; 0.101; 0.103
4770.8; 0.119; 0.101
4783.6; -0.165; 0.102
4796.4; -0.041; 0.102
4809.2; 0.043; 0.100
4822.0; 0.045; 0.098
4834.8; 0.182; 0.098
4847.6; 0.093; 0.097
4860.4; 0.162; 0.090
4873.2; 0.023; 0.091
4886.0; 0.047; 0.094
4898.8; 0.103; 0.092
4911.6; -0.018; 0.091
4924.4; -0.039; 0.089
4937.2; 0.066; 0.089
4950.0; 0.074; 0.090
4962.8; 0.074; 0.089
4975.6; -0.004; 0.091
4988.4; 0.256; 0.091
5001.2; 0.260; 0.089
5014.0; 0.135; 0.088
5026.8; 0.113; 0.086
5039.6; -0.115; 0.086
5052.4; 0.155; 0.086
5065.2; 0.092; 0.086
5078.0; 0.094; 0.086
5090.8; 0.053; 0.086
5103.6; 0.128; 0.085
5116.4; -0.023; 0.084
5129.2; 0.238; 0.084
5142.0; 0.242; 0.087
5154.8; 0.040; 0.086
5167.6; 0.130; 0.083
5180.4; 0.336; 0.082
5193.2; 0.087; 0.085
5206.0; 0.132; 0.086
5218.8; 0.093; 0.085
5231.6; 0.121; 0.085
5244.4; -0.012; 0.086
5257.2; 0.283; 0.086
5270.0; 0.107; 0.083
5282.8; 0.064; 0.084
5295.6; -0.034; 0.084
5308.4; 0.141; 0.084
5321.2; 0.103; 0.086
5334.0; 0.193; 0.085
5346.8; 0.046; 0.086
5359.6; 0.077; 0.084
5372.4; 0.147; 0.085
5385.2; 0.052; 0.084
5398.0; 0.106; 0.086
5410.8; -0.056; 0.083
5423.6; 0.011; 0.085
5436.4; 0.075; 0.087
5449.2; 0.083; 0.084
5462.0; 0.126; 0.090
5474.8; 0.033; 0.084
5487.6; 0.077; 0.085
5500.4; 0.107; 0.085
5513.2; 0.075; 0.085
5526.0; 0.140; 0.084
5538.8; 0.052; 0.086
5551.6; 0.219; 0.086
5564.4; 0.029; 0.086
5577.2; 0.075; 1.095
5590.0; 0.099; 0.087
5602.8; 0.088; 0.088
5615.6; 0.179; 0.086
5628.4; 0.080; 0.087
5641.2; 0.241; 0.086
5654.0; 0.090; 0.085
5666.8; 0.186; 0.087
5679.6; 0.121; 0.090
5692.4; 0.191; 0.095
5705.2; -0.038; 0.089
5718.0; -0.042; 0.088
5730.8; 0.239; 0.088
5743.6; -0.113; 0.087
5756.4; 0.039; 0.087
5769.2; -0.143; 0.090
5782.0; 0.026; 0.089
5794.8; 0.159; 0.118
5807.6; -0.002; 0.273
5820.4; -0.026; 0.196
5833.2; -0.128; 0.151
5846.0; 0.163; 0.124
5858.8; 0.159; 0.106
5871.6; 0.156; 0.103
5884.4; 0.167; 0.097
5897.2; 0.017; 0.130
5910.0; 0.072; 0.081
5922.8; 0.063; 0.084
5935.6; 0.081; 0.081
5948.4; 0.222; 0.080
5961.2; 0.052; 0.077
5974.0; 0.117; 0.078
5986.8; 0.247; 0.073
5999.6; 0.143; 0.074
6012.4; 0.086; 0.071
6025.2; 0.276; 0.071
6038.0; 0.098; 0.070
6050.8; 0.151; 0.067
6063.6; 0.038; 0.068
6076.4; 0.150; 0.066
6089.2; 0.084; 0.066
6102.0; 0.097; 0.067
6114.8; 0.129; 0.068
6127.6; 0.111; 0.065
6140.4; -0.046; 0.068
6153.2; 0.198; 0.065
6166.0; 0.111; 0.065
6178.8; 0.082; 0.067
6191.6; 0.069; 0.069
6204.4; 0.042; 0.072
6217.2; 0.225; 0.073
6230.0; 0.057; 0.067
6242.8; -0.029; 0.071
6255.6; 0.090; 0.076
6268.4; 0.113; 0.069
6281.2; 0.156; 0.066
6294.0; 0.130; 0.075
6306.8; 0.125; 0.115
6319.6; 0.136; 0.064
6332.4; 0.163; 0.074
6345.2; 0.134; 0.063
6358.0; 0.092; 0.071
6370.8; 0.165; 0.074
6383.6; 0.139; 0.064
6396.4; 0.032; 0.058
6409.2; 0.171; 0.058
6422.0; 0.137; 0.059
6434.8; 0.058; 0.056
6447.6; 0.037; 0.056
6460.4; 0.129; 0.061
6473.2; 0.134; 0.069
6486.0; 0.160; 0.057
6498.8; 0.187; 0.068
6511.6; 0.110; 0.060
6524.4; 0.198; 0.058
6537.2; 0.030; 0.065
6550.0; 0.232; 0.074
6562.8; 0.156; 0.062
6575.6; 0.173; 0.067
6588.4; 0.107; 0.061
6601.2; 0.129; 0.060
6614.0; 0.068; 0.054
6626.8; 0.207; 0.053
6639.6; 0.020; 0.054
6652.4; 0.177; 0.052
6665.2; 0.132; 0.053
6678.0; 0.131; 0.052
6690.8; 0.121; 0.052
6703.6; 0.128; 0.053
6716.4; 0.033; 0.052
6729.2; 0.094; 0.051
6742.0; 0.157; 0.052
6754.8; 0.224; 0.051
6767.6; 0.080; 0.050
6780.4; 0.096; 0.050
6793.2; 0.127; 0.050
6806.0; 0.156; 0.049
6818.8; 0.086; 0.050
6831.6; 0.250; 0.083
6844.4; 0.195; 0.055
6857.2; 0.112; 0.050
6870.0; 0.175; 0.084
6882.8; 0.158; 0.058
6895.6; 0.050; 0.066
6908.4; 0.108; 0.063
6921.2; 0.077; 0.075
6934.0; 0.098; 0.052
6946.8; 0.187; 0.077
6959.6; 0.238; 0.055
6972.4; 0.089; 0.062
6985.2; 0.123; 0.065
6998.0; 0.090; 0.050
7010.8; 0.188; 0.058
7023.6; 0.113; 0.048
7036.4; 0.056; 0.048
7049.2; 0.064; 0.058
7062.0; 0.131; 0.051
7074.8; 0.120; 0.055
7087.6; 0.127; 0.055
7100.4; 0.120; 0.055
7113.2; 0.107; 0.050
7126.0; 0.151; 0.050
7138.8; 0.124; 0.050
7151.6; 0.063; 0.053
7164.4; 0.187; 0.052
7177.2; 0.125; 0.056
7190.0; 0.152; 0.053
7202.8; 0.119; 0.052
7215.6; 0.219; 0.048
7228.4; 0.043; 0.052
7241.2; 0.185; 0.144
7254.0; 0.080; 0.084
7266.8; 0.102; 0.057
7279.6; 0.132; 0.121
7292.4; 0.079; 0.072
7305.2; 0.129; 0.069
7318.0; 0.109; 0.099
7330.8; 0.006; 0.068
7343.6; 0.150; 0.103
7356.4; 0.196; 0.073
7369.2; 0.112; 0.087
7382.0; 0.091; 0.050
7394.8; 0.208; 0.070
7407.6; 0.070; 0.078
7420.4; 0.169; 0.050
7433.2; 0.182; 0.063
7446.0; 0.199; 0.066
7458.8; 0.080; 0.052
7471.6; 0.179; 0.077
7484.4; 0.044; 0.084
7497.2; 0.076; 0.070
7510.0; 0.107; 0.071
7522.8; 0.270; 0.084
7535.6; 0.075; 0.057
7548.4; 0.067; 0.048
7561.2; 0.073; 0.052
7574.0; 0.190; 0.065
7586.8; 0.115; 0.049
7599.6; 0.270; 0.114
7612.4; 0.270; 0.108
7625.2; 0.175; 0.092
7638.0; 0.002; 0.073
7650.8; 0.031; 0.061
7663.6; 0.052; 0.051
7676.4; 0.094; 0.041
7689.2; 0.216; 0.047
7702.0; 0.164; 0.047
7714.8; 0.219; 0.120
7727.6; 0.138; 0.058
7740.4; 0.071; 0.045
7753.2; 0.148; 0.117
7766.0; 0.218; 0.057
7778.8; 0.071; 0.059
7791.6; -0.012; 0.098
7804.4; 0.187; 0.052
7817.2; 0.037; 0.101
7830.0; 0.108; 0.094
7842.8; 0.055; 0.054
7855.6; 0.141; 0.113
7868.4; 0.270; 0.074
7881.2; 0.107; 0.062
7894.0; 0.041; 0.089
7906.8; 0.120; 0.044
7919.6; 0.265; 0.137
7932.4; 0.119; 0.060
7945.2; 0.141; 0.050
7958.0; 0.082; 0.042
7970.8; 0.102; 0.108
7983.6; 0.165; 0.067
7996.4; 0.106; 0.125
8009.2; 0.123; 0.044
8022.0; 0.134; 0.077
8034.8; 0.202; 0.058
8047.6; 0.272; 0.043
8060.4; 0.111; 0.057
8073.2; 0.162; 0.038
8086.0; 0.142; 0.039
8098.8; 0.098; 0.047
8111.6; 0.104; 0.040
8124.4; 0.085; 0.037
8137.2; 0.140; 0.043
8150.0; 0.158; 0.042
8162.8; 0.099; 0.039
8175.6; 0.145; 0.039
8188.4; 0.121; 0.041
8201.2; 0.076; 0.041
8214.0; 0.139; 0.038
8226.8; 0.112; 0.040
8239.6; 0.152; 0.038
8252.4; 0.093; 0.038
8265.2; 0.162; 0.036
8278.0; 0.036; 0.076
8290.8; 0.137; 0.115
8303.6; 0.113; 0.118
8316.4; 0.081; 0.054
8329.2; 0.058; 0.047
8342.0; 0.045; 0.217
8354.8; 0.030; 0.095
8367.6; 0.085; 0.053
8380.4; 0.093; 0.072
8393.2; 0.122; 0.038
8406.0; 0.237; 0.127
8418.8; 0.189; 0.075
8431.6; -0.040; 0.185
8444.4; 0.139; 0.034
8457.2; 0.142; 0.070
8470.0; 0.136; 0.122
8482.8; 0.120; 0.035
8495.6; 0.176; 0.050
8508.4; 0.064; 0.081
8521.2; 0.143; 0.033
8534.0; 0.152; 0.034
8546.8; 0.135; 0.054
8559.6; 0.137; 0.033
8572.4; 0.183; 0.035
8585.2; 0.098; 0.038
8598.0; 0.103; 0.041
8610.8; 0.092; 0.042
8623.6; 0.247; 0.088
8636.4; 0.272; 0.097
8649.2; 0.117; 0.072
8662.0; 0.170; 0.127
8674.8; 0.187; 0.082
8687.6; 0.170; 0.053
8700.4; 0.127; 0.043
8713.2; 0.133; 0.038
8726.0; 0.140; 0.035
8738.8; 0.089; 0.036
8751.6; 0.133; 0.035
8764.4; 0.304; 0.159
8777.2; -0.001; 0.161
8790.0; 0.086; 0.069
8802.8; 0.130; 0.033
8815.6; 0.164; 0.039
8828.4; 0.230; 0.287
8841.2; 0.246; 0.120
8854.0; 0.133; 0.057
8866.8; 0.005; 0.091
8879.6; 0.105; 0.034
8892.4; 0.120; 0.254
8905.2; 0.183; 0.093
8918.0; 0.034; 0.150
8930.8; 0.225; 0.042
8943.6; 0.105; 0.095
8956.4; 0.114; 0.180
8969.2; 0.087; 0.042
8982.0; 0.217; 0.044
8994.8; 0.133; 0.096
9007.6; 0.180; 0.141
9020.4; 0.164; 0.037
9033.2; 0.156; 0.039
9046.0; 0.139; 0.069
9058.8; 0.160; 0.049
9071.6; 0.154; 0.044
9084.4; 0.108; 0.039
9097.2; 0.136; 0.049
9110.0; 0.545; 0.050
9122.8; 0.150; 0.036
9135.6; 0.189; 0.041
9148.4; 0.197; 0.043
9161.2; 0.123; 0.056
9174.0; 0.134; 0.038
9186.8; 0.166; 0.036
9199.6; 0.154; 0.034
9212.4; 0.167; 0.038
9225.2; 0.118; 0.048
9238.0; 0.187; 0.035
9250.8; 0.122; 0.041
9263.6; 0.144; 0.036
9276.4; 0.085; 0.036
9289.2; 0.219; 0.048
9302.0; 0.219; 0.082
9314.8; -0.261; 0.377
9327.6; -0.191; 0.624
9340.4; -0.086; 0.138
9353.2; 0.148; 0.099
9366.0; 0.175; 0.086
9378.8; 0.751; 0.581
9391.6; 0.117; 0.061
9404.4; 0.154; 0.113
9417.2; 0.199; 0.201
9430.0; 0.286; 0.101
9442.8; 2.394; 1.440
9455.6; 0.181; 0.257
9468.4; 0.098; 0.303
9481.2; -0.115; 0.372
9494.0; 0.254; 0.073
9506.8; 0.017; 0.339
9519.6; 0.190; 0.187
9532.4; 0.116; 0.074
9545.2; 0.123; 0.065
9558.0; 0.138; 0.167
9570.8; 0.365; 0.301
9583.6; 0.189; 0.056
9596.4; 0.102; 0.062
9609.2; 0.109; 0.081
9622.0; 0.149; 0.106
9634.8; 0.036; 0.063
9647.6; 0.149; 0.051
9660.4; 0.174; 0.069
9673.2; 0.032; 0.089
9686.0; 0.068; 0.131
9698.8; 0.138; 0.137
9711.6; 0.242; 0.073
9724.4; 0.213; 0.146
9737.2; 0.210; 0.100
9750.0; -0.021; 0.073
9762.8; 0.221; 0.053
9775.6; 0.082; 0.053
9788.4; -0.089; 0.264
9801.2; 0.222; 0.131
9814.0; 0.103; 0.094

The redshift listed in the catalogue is 0.39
